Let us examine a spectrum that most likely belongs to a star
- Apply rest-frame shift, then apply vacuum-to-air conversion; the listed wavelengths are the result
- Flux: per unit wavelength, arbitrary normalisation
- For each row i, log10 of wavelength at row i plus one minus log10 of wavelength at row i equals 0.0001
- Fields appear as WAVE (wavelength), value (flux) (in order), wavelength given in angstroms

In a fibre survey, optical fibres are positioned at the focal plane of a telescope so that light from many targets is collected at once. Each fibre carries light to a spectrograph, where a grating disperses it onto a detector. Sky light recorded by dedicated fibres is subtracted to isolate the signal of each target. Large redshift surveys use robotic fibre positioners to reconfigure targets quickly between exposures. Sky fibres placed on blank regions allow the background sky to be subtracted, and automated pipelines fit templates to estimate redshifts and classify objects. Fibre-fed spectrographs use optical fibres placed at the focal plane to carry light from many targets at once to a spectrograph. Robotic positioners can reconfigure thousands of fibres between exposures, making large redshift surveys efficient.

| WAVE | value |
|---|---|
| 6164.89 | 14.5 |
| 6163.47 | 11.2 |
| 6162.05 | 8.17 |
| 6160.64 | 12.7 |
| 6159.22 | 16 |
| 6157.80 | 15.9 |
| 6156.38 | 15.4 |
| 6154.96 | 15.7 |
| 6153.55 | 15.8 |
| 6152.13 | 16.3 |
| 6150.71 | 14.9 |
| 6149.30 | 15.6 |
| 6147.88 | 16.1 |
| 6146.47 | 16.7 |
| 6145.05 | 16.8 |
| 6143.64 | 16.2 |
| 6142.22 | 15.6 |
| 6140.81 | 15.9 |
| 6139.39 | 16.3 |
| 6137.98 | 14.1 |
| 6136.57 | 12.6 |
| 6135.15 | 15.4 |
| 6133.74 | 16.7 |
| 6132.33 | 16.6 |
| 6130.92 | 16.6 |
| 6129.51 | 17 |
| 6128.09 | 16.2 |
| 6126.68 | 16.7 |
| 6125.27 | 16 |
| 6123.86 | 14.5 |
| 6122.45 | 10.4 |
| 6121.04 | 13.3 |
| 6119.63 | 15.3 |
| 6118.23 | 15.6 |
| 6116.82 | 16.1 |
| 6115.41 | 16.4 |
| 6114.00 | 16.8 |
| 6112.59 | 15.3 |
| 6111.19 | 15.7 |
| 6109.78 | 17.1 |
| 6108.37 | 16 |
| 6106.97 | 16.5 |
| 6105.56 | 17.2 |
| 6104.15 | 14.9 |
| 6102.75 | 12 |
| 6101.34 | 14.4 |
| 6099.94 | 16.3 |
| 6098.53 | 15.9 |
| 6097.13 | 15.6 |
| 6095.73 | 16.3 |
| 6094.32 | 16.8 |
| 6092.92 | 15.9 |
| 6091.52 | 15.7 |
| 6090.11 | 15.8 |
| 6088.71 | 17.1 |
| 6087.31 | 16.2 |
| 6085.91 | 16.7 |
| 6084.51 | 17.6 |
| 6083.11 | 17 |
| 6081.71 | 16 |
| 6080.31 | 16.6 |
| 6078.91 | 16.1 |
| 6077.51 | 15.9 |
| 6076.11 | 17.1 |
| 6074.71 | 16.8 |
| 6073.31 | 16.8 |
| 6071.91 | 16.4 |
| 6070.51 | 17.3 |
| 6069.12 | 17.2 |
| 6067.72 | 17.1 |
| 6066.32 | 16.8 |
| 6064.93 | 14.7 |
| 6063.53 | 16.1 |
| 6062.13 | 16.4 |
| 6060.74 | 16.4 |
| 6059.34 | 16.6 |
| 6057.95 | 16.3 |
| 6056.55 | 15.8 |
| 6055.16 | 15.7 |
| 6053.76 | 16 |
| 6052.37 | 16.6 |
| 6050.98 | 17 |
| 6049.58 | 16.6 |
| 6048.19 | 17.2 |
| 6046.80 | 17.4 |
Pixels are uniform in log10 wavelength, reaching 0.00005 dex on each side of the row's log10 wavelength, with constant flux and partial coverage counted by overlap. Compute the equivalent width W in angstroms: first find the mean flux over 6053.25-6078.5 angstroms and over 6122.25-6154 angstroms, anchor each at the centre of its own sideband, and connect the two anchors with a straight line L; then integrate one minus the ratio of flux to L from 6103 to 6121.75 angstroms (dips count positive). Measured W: 0.2 angstroms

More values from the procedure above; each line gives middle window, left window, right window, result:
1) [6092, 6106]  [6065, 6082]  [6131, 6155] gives 0.7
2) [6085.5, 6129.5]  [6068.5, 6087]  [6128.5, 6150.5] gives 1.8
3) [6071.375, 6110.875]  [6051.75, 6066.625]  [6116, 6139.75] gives -1.1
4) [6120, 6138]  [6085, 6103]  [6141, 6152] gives 0.9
